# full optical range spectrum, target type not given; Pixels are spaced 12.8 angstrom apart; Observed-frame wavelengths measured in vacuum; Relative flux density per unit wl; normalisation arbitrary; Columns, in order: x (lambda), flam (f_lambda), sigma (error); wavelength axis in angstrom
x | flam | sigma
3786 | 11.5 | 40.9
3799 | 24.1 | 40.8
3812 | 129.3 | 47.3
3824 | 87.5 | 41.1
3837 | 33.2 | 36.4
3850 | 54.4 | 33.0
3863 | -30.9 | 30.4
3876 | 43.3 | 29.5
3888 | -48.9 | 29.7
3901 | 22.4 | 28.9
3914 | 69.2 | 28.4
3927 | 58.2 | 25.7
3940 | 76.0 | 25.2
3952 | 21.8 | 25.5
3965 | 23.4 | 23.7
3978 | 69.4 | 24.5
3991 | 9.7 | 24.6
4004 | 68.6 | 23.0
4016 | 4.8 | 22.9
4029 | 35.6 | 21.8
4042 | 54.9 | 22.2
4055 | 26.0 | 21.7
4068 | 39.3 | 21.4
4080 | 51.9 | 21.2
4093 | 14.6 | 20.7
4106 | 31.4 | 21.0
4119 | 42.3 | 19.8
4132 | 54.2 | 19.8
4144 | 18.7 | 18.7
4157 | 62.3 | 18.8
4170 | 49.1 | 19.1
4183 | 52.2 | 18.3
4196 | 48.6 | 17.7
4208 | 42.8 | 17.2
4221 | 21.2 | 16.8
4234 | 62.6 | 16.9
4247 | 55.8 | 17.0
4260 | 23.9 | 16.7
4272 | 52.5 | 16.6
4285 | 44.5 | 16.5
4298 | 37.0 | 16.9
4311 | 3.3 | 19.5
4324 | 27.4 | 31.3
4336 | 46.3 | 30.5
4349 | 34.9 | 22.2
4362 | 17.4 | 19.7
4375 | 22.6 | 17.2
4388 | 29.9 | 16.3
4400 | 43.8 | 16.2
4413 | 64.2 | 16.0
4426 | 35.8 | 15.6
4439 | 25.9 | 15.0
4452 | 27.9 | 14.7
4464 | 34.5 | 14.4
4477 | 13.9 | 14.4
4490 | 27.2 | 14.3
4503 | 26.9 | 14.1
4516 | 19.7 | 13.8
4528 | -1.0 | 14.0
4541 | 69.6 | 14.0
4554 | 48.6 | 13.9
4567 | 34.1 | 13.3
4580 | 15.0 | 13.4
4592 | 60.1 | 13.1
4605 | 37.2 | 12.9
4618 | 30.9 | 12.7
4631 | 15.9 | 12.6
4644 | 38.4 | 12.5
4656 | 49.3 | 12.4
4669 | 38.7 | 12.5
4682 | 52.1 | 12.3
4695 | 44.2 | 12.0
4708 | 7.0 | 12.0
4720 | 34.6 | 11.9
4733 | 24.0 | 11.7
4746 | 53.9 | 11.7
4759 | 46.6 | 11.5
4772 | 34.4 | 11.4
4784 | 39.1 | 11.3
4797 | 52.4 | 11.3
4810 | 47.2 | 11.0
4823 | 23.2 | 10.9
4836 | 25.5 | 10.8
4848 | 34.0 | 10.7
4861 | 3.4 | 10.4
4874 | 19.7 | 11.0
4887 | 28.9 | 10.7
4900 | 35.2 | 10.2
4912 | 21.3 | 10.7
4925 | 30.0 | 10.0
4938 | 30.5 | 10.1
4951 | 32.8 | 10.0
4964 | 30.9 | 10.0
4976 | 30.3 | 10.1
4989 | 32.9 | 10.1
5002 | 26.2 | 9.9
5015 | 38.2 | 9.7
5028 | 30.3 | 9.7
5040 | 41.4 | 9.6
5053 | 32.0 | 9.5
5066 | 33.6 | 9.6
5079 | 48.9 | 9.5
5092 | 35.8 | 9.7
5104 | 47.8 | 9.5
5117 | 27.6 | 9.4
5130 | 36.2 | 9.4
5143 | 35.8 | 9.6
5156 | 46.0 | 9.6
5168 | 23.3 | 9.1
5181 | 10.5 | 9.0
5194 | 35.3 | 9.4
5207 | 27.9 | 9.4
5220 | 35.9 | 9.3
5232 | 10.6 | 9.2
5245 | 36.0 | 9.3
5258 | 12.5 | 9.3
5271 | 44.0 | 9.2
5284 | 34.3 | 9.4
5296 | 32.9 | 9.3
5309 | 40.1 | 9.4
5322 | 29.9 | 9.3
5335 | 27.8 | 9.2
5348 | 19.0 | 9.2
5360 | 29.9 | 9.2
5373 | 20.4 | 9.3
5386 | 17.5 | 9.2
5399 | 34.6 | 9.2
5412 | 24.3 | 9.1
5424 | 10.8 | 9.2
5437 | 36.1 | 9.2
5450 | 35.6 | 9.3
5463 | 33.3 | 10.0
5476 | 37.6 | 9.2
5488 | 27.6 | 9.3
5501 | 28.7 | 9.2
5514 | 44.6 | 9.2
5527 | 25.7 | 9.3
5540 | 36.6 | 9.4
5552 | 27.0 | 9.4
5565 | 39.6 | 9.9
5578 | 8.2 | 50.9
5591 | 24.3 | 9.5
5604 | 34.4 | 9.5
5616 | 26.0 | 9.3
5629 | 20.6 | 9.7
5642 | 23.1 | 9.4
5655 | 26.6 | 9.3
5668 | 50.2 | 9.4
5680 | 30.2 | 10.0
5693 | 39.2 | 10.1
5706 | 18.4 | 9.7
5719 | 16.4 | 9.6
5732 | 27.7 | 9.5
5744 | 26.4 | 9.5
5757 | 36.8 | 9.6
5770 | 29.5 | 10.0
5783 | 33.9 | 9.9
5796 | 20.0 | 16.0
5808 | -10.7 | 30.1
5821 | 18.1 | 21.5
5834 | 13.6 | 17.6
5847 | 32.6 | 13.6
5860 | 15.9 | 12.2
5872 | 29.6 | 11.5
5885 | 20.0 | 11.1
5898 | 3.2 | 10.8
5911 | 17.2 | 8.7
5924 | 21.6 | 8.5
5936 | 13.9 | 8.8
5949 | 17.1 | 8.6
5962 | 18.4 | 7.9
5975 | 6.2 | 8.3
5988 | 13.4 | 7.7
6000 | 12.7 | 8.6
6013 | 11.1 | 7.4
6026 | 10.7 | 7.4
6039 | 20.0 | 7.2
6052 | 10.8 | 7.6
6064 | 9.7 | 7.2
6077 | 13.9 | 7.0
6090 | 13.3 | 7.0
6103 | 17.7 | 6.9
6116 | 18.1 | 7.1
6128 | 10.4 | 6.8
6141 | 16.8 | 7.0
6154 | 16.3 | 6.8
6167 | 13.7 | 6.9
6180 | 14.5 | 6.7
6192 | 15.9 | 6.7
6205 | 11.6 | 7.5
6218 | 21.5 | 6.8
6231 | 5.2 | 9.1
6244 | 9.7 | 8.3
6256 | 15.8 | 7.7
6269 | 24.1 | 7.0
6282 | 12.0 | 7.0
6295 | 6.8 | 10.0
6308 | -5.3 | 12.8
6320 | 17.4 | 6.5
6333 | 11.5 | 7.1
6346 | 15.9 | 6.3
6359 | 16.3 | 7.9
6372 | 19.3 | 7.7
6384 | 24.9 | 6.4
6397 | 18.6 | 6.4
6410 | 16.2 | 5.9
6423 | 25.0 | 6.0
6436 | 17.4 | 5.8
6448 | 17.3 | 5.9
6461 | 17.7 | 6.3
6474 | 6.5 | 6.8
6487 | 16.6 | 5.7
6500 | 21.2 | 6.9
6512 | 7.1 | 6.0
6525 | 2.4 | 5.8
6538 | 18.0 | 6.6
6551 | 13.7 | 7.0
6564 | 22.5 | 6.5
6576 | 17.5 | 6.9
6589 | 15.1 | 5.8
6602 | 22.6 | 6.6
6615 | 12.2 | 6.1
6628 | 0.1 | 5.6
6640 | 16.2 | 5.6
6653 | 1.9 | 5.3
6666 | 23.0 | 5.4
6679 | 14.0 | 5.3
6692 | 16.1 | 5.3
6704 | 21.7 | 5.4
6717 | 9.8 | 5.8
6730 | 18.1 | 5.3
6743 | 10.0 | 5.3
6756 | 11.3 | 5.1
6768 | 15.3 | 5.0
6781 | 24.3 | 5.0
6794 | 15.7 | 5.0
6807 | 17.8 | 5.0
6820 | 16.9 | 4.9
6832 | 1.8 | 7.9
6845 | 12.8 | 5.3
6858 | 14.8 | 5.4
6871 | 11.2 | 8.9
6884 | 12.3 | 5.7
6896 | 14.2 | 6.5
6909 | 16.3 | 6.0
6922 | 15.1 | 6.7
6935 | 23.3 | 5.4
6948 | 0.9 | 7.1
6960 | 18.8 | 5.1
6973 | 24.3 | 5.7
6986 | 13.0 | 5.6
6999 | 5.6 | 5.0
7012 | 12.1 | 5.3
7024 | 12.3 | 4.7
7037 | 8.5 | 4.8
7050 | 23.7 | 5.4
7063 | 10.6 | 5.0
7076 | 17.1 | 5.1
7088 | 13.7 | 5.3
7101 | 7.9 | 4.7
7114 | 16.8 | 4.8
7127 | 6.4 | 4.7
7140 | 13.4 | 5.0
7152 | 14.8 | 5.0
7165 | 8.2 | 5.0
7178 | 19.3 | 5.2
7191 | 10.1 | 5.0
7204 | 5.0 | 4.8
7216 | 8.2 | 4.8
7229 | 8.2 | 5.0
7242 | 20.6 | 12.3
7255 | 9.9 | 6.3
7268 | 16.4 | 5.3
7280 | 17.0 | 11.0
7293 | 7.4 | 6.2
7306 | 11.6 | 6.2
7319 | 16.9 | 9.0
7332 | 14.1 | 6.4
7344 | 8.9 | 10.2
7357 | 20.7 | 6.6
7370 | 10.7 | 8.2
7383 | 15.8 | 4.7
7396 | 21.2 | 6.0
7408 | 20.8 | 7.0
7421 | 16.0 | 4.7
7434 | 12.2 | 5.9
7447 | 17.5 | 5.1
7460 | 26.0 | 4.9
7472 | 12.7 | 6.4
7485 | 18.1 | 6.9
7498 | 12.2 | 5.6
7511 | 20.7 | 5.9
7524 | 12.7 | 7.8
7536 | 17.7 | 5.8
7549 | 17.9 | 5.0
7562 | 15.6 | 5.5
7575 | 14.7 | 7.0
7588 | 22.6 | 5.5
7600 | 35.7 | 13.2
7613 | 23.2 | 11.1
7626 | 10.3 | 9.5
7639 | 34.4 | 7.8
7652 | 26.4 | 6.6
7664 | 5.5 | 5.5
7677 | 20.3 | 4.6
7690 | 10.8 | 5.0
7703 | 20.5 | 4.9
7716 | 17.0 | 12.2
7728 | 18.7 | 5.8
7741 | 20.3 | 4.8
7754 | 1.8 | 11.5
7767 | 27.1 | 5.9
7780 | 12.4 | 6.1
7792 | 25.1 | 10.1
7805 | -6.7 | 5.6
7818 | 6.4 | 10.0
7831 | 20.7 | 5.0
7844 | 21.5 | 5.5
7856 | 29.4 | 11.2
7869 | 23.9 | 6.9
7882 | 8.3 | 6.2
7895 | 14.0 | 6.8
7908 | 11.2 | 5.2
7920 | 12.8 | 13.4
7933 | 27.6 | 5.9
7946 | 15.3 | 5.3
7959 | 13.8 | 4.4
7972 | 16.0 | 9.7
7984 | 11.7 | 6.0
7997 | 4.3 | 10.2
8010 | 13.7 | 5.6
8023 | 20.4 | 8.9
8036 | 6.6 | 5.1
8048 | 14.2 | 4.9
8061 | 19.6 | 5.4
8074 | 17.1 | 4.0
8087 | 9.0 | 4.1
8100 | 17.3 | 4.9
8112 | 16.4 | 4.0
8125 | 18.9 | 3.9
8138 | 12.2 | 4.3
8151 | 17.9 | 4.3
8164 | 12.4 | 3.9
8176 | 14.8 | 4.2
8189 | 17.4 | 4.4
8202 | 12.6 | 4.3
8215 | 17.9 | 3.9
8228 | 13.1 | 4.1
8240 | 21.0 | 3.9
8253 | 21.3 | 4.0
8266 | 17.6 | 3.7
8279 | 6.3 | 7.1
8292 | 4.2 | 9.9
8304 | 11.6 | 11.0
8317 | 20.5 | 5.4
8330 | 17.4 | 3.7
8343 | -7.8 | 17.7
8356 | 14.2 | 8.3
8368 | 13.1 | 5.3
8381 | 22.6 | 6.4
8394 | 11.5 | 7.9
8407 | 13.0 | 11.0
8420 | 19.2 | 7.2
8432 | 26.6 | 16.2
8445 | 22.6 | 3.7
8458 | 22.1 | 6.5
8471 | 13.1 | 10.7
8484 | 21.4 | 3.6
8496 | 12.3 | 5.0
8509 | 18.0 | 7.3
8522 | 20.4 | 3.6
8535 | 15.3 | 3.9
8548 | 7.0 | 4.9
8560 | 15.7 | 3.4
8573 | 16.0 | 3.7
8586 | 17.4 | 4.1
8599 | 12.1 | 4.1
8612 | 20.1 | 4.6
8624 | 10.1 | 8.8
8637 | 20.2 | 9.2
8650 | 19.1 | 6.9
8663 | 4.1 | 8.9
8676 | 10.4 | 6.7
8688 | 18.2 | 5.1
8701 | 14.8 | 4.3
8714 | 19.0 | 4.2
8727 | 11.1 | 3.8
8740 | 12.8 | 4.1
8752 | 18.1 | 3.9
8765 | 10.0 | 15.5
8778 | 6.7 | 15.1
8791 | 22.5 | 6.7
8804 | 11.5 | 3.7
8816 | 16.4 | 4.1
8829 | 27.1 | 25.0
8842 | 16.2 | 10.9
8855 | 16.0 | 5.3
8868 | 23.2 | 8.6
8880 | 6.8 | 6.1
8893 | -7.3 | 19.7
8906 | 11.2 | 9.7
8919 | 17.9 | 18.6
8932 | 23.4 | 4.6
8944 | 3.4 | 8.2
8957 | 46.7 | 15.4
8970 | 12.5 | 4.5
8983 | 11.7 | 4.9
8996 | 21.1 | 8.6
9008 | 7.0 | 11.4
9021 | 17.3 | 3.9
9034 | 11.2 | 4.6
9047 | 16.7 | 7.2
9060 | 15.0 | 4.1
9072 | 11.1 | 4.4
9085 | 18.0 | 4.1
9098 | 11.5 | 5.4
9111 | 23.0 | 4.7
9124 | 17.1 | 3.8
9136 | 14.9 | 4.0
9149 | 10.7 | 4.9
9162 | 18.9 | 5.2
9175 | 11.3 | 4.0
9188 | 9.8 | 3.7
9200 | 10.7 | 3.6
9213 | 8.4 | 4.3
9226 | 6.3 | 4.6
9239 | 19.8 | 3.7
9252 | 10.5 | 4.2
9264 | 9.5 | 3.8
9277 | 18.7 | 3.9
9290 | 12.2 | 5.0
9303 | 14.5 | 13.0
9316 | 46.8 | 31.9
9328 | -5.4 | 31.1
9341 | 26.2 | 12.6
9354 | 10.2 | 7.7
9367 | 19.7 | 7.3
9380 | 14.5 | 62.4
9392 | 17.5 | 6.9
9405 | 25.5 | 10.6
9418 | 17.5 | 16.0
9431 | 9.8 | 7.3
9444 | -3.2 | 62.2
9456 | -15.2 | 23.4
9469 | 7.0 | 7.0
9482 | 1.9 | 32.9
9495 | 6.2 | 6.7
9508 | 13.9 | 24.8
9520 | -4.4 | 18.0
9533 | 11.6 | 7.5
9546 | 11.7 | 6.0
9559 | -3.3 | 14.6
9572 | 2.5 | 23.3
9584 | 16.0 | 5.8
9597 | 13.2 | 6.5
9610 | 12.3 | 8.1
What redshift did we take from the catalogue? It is 0.56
